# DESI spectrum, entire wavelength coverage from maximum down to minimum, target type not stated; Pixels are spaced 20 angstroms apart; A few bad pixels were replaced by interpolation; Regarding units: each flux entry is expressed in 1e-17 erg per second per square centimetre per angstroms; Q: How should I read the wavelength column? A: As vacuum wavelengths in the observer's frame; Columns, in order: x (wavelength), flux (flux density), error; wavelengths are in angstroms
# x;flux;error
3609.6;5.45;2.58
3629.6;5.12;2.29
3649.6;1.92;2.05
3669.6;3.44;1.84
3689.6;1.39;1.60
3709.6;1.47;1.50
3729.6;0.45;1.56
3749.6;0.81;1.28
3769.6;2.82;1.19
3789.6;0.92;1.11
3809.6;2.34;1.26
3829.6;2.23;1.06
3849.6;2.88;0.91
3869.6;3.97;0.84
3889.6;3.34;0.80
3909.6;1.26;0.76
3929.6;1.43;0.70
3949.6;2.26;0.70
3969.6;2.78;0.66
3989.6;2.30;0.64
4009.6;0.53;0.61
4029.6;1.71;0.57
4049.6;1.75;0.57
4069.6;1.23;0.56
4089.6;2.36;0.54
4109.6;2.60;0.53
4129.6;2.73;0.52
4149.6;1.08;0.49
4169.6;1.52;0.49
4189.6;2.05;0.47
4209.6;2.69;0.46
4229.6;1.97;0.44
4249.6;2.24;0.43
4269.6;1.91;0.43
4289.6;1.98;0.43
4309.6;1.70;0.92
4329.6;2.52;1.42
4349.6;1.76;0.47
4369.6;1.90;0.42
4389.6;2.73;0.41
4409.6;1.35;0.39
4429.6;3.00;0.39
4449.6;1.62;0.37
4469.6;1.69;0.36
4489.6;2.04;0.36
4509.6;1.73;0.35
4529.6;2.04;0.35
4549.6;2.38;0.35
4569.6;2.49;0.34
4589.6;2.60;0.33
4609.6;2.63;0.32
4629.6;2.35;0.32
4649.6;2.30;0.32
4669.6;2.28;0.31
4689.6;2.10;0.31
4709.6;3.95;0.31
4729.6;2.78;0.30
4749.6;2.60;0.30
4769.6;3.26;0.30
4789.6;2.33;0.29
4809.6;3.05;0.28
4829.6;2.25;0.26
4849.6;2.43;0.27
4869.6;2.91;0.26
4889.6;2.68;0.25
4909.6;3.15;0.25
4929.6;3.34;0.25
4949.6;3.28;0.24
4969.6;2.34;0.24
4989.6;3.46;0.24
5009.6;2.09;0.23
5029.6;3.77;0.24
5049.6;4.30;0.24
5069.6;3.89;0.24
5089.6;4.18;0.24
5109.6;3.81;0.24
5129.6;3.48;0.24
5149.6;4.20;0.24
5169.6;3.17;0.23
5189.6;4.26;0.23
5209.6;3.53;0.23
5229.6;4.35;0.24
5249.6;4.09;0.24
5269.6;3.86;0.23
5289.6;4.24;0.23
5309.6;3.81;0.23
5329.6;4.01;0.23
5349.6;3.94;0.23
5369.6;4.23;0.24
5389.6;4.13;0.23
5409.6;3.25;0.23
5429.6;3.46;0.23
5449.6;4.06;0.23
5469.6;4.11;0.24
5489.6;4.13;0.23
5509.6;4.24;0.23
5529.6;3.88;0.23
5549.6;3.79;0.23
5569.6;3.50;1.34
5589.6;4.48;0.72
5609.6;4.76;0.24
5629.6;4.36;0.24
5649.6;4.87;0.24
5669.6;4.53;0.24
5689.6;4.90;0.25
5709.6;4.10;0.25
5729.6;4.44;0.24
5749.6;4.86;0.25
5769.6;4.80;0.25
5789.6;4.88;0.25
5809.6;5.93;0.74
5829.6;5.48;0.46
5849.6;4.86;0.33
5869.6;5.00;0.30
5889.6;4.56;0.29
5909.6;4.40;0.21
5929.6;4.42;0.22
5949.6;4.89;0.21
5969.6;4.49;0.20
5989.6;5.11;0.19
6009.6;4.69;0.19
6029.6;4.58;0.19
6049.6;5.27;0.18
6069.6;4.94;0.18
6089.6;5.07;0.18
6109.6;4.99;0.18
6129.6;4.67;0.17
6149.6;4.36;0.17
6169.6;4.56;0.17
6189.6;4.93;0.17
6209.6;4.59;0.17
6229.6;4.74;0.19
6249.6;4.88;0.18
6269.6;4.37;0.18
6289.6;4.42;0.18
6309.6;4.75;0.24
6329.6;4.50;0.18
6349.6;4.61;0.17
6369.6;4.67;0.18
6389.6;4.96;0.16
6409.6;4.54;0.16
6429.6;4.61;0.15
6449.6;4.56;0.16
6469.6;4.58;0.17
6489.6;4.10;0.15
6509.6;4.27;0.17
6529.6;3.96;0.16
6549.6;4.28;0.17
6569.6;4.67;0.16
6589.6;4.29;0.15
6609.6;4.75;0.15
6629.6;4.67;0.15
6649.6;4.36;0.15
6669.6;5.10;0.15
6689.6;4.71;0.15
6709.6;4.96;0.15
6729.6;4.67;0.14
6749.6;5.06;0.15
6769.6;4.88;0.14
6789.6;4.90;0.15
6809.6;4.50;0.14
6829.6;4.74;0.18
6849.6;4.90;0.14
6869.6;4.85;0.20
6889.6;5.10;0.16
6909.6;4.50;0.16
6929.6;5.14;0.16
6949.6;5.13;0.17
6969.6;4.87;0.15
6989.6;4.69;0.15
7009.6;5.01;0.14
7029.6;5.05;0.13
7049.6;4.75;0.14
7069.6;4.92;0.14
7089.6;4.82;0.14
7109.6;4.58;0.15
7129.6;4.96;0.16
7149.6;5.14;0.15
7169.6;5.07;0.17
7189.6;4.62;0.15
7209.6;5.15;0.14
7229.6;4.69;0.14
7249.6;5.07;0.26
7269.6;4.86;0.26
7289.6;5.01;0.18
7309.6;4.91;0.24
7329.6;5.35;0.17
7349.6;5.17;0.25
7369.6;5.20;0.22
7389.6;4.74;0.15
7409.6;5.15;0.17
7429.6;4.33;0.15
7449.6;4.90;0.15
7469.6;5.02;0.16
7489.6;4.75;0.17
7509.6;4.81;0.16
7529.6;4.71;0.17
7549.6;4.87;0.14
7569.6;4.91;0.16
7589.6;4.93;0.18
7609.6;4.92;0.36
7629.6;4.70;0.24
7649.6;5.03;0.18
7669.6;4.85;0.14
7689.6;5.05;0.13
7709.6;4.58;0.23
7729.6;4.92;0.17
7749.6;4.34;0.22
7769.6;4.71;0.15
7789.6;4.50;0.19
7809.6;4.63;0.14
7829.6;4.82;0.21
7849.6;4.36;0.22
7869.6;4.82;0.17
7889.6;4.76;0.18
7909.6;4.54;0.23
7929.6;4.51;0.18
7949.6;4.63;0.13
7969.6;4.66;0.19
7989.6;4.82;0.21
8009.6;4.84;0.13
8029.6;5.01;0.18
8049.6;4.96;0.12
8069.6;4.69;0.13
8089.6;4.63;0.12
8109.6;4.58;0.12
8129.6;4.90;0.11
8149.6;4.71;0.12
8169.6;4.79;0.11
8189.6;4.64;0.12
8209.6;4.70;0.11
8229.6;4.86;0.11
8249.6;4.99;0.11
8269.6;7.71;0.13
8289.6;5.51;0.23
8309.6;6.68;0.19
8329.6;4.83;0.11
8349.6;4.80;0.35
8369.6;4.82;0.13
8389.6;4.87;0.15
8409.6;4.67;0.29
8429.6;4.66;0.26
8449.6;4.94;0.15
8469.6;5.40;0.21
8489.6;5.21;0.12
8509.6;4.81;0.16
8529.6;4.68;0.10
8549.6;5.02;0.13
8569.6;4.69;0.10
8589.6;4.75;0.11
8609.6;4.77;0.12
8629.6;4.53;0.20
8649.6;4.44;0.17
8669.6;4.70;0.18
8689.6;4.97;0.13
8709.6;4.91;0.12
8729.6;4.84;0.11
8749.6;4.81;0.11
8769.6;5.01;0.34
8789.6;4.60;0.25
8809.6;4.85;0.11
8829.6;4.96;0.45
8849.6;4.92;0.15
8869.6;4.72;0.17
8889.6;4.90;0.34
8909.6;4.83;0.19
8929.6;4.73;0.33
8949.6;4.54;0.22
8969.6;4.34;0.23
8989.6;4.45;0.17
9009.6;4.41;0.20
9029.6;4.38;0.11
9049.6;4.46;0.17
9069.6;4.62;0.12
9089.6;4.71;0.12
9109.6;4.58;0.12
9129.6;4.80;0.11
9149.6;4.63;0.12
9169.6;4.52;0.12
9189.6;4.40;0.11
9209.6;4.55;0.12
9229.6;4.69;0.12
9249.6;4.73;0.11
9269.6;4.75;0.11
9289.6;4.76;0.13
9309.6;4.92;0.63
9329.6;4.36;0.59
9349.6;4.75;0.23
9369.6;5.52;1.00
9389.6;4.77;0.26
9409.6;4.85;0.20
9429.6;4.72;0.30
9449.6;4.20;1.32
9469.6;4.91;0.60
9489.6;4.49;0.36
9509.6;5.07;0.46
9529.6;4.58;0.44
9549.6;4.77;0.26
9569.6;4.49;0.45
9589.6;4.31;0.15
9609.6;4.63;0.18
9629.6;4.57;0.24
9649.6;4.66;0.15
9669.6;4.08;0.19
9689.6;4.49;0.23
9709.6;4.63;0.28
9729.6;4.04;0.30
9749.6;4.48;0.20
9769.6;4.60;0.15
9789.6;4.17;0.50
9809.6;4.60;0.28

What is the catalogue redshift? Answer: 0.26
